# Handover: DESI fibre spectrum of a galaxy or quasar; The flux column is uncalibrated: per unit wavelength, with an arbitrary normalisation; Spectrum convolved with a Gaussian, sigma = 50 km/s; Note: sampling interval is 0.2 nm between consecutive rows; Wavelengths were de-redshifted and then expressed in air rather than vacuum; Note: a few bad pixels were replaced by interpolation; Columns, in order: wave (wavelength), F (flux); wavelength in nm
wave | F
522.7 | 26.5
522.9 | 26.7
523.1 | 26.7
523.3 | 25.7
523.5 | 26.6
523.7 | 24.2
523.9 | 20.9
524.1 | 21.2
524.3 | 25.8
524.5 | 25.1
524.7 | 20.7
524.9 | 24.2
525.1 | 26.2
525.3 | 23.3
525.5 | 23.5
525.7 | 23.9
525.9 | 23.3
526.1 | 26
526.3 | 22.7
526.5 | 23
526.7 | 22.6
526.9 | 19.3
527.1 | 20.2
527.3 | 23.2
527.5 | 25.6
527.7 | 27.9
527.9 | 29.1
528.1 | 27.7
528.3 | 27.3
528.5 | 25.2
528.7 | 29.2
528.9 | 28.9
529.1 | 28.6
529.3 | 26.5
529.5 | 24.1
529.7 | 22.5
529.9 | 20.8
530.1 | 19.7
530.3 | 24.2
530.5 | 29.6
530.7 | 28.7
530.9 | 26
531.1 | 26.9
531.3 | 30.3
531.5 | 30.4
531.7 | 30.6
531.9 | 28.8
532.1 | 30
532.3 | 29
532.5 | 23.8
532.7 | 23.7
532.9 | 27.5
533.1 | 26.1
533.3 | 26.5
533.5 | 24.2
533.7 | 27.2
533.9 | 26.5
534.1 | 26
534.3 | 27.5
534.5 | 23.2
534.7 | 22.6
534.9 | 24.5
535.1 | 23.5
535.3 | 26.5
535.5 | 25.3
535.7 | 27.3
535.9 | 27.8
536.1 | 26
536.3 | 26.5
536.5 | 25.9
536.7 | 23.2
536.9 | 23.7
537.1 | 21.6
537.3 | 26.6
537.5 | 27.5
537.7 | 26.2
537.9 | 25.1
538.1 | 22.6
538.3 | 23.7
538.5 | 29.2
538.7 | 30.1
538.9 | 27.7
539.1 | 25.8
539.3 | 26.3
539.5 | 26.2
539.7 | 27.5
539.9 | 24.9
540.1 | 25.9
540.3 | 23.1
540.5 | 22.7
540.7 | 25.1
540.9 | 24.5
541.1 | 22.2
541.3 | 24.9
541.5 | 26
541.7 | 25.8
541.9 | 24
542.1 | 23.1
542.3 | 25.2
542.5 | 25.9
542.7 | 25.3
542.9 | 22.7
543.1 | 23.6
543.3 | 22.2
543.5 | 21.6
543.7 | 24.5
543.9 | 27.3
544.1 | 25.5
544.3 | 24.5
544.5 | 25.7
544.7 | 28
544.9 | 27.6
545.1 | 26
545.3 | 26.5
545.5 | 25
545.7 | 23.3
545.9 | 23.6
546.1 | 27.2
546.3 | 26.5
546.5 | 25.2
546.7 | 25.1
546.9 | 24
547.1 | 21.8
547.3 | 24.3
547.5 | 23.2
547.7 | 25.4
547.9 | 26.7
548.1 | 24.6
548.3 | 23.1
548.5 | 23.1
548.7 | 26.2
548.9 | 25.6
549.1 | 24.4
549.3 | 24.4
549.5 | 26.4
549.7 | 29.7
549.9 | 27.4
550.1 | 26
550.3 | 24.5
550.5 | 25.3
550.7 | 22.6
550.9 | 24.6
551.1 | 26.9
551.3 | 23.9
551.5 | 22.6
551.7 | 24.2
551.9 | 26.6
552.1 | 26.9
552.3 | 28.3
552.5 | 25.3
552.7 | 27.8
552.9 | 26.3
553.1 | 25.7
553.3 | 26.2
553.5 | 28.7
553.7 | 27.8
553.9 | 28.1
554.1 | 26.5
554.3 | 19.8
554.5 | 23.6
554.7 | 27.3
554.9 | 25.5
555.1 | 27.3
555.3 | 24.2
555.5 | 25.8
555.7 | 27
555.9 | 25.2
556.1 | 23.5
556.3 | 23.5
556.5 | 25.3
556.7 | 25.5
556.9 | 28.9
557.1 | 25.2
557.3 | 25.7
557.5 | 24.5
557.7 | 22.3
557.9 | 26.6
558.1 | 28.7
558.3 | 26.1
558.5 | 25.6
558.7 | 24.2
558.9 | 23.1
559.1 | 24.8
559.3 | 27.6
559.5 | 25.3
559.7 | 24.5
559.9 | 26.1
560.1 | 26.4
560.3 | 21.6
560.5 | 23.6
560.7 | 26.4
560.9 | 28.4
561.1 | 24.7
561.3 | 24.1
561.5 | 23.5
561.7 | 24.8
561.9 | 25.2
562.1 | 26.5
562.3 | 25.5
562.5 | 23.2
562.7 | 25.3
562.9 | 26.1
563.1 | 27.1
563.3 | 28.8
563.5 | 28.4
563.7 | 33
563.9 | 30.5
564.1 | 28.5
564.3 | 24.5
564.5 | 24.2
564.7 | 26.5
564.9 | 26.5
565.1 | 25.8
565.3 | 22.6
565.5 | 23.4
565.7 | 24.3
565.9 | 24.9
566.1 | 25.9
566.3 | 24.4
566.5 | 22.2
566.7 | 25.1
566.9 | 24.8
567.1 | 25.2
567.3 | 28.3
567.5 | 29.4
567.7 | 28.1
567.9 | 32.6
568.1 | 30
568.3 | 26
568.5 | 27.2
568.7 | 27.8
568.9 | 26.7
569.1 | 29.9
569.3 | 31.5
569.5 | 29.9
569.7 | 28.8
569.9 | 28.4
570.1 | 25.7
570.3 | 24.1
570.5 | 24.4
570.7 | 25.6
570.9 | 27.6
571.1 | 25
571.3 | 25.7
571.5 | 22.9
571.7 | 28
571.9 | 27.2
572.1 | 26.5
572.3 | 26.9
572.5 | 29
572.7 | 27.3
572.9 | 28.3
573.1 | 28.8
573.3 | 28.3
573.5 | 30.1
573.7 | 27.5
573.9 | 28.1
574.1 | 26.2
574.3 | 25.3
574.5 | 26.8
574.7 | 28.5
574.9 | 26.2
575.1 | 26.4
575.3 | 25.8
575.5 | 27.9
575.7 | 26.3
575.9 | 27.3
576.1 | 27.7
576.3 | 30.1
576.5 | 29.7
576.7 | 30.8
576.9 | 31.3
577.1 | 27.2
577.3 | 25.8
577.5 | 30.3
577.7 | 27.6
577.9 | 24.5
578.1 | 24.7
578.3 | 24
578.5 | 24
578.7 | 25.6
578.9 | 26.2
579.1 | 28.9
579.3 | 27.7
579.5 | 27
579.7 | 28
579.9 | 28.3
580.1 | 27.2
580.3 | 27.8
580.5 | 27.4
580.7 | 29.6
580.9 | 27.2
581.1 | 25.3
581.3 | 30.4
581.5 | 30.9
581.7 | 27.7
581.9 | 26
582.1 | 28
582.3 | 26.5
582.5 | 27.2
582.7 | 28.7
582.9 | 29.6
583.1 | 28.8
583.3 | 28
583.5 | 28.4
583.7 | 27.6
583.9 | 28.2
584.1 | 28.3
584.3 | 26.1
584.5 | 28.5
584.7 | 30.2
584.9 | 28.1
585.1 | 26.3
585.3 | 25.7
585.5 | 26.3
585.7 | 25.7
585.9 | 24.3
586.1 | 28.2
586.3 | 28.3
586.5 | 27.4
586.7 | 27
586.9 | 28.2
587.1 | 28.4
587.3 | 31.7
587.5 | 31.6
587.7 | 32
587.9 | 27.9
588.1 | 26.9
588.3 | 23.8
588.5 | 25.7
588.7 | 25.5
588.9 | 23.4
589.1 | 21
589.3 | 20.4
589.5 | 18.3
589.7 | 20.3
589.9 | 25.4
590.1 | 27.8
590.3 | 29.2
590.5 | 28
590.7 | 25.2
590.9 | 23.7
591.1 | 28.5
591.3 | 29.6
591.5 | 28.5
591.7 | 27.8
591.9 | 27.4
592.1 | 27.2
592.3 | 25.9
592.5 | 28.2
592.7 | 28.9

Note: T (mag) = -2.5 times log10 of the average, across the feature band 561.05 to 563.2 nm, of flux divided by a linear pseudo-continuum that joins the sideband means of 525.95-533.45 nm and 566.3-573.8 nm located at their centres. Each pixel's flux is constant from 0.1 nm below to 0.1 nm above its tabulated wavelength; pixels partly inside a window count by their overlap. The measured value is 0.080 mag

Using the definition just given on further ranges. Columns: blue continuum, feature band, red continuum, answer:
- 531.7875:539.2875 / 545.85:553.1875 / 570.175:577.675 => 0.05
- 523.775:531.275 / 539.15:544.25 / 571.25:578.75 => 0.04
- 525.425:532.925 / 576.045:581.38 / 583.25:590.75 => -0.04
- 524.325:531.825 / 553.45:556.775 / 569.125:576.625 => 0.04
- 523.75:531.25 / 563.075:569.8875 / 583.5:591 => -0.05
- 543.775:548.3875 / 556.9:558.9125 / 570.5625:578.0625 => 0.03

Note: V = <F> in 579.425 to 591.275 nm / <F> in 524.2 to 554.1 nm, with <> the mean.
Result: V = 1.1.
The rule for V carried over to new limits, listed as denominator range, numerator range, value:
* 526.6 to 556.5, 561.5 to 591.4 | 1.06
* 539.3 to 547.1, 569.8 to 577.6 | 1.10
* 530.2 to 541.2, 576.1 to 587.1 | 1.06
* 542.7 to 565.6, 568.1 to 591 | 1.07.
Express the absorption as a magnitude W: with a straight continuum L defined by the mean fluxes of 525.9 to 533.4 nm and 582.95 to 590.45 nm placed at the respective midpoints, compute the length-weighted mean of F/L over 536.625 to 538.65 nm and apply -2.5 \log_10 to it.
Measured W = 0.04 mag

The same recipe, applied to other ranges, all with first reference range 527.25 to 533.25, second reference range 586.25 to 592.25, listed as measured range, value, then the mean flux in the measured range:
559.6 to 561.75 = 0.07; 24.9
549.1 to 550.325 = 0.01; 26.4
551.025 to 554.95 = 0.03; 25.9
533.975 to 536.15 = 0.05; 25.5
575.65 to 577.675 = -0.08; 28.7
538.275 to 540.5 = 0.02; 26.3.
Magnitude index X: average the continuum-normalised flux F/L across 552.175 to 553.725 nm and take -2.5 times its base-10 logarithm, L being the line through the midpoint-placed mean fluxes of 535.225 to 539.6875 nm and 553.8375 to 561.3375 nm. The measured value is -0.06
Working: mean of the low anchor 26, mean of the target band 27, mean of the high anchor 25.3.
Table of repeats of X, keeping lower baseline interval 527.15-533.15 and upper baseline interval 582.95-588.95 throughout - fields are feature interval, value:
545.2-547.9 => 0.091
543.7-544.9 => 0.030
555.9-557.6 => 0.077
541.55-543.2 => 0.101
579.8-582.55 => -0.012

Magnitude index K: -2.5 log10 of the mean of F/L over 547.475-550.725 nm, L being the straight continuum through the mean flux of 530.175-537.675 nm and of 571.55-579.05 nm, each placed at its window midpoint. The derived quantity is 0.06 mag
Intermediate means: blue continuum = 26.3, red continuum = 27.3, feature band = 25.3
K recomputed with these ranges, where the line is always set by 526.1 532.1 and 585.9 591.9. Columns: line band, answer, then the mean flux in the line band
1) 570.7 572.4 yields 0.01 mag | 26.2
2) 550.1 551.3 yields 0.06 mag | 24.8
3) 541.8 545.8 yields 0.05 mag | 24.9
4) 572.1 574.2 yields -0.06 mag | 28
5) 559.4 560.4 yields 0.06 mag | 24.8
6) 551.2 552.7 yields 0.02 mag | 25.6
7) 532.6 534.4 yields -0.01 mag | 26.1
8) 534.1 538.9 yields 0.02 mag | 25.5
